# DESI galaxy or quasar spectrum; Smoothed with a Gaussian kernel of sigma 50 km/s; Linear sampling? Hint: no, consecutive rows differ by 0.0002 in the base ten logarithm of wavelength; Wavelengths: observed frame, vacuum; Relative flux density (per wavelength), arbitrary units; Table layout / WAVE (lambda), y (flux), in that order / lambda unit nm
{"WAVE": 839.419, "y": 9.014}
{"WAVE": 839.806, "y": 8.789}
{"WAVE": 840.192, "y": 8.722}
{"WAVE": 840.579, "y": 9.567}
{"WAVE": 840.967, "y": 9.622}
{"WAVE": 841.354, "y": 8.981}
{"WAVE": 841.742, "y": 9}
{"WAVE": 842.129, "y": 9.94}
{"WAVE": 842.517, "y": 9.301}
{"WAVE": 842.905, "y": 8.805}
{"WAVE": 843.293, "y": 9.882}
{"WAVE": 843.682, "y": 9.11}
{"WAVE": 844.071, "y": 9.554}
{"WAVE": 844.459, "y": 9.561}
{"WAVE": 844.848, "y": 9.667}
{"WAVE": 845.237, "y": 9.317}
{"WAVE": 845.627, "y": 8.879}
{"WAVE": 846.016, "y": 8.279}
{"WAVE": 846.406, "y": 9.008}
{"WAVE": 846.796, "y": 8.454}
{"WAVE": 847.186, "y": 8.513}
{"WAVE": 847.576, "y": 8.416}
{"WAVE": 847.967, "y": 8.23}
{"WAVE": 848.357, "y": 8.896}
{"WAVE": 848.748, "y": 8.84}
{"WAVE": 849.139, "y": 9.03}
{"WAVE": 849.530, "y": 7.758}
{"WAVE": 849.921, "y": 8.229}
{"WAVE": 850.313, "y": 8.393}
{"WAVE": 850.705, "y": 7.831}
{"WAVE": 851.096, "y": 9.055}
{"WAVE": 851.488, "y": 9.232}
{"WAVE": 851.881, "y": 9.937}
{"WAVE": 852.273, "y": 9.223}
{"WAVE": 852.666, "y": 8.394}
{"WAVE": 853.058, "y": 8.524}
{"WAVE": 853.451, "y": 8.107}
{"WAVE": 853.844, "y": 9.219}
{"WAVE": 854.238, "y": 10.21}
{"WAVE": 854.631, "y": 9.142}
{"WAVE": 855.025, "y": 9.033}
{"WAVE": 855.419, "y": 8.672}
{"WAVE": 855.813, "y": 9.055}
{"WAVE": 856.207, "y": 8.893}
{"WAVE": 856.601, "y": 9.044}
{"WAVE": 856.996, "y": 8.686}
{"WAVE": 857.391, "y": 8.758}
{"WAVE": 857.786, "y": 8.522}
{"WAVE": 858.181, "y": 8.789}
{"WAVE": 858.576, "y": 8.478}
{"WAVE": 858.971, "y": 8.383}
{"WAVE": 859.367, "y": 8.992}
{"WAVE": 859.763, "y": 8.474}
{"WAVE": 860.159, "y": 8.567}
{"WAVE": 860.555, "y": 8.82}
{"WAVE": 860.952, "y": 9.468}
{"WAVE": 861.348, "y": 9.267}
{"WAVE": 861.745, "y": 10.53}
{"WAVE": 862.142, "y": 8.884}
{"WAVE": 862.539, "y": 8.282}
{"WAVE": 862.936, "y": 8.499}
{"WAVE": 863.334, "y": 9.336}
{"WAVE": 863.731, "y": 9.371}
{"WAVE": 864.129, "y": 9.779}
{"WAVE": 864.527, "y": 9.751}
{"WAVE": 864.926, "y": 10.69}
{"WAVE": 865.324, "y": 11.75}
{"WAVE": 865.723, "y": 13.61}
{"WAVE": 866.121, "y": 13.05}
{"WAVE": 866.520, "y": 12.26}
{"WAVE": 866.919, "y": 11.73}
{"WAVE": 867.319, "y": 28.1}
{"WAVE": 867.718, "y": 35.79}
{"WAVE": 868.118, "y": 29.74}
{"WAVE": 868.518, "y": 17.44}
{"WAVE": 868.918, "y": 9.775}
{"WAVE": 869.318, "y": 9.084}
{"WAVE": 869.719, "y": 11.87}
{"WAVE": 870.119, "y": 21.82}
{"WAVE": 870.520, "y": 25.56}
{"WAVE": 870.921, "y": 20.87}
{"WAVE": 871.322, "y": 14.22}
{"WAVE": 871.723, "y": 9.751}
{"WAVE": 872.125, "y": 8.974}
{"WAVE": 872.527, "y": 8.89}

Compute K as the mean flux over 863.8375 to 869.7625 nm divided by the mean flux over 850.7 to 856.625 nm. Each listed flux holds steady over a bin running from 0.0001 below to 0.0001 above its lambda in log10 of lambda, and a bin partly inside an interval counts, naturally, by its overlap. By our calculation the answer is 1.74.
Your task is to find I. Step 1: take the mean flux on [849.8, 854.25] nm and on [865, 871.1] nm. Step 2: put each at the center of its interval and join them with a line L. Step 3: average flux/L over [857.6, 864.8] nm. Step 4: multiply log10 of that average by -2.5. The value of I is 0.48 mag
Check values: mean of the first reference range 8.82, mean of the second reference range 18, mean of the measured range 9.03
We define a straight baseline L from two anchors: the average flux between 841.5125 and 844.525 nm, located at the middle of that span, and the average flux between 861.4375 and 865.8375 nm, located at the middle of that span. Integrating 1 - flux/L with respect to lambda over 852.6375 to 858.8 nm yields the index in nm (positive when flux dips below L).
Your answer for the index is 0.56 nm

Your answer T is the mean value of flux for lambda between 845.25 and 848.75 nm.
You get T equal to 8.64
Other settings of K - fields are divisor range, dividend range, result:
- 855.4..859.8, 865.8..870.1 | 2.05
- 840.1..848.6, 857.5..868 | 1.28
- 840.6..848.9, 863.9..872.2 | 1.77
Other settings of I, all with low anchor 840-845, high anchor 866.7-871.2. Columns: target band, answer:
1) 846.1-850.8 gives 0.352 mag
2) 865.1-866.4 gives 0.419 mag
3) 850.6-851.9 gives 0.394 mag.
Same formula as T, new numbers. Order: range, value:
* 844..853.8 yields 8.77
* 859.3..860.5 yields 8.66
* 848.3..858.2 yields 8.83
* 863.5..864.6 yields 9.62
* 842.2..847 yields 9.17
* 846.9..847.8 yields 8.45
